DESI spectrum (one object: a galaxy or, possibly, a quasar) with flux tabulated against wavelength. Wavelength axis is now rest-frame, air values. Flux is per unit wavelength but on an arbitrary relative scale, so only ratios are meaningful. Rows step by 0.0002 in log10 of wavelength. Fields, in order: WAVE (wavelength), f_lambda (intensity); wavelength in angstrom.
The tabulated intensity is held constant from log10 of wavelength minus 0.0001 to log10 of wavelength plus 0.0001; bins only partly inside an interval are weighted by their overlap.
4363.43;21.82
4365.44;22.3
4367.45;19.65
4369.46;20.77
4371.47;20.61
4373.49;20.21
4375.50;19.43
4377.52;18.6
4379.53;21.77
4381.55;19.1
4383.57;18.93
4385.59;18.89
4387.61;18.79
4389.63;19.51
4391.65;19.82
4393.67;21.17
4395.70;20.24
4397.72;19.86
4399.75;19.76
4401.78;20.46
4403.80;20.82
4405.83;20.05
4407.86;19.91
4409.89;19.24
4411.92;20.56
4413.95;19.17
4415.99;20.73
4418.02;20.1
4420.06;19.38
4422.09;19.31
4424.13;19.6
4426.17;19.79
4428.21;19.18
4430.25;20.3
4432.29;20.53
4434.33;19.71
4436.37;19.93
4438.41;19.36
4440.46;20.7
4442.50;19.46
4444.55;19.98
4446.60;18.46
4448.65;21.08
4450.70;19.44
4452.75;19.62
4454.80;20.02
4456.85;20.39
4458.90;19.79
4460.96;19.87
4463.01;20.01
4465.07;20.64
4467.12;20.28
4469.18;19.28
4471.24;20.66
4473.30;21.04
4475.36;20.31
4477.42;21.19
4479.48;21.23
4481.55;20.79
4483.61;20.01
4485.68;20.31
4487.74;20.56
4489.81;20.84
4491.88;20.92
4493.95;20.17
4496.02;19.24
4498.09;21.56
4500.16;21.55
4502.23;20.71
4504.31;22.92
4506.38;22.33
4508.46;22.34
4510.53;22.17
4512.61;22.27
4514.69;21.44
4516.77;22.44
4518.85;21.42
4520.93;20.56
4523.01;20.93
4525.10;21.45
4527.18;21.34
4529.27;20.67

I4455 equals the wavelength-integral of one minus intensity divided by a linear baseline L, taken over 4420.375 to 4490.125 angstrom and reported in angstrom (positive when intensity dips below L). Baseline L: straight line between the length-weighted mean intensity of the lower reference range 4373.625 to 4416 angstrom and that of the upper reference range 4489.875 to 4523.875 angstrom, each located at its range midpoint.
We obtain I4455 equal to 2.0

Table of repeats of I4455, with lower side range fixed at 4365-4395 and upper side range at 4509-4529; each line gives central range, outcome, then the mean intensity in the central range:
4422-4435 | 0.4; 19.8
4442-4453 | 0.5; 19.7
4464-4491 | 0.7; 20.5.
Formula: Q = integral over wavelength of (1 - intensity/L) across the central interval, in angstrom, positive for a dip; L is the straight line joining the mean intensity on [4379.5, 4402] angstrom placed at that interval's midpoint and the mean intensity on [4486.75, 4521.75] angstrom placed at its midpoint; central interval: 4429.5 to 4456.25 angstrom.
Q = 0.8 angstrom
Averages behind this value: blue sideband 19.7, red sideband 21.4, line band 19.9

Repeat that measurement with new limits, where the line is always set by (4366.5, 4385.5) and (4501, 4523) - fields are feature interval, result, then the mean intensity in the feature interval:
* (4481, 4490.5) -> 0.4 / 20.5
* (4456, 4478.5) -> 0.9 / 20.3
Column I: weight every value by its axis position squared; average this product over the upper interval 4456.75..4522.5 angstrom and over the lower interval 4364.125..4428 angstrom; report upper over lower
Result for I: 1.1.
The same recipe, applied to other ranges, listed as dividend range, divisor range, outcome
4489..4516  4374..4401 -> 1.15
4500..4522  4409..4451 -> 1.14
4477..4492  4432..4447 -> 1.07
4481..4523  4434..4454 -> 1.10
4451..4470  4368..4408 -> 1.04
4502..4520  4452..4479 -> 1.11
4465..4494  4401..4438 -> 1.06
